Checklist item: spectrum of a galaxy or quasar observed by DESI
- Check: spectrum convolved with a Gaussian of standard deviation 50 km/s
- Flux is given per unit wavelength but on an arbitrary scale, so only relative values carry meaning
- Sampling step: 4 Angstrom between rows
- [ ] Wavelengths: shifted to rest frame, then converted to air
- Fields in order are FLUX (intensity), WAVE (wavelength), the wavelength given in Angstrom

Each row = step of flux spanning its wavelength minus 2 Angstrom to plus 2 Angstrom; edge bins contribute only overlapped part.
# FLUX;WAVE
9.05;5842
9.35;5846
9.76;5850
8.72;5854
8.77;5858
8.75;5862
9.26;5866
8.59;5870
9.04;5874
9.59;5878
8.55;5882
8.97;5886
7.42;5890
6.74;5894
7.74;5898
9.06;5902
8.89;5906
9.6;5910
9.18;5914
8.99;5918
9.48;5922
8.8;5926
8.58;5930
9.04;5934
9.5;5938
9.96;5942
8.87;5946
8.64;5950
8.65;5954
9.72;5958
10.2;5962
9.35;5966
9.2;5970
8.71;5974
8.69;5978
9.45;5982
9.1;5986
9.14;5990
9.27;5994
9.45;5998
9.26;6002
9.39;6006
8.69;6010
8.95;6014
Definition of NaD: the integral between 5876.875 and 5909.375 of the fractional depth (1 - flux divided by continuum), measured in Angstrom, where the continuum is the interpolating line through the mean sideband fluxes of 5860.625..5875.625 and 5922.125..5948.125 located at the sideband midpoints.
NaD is 2.2 Angstrom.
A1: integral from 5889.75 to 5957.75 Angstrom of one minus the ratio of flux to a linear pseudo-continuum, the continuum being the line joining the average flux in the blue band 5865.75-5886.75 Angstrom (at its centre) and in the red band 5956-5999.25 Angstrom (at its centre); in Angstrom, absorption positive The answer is 2.2 Angstrom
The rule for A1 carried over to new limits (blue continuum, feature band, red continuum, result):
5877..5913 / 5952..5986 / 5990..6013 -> -1.0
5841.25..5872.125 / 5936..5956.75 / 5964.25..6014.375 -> -0.1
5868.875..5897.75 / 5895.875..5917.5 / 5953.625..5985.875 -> -0.7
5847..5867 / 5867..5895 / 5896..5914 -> 1.4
